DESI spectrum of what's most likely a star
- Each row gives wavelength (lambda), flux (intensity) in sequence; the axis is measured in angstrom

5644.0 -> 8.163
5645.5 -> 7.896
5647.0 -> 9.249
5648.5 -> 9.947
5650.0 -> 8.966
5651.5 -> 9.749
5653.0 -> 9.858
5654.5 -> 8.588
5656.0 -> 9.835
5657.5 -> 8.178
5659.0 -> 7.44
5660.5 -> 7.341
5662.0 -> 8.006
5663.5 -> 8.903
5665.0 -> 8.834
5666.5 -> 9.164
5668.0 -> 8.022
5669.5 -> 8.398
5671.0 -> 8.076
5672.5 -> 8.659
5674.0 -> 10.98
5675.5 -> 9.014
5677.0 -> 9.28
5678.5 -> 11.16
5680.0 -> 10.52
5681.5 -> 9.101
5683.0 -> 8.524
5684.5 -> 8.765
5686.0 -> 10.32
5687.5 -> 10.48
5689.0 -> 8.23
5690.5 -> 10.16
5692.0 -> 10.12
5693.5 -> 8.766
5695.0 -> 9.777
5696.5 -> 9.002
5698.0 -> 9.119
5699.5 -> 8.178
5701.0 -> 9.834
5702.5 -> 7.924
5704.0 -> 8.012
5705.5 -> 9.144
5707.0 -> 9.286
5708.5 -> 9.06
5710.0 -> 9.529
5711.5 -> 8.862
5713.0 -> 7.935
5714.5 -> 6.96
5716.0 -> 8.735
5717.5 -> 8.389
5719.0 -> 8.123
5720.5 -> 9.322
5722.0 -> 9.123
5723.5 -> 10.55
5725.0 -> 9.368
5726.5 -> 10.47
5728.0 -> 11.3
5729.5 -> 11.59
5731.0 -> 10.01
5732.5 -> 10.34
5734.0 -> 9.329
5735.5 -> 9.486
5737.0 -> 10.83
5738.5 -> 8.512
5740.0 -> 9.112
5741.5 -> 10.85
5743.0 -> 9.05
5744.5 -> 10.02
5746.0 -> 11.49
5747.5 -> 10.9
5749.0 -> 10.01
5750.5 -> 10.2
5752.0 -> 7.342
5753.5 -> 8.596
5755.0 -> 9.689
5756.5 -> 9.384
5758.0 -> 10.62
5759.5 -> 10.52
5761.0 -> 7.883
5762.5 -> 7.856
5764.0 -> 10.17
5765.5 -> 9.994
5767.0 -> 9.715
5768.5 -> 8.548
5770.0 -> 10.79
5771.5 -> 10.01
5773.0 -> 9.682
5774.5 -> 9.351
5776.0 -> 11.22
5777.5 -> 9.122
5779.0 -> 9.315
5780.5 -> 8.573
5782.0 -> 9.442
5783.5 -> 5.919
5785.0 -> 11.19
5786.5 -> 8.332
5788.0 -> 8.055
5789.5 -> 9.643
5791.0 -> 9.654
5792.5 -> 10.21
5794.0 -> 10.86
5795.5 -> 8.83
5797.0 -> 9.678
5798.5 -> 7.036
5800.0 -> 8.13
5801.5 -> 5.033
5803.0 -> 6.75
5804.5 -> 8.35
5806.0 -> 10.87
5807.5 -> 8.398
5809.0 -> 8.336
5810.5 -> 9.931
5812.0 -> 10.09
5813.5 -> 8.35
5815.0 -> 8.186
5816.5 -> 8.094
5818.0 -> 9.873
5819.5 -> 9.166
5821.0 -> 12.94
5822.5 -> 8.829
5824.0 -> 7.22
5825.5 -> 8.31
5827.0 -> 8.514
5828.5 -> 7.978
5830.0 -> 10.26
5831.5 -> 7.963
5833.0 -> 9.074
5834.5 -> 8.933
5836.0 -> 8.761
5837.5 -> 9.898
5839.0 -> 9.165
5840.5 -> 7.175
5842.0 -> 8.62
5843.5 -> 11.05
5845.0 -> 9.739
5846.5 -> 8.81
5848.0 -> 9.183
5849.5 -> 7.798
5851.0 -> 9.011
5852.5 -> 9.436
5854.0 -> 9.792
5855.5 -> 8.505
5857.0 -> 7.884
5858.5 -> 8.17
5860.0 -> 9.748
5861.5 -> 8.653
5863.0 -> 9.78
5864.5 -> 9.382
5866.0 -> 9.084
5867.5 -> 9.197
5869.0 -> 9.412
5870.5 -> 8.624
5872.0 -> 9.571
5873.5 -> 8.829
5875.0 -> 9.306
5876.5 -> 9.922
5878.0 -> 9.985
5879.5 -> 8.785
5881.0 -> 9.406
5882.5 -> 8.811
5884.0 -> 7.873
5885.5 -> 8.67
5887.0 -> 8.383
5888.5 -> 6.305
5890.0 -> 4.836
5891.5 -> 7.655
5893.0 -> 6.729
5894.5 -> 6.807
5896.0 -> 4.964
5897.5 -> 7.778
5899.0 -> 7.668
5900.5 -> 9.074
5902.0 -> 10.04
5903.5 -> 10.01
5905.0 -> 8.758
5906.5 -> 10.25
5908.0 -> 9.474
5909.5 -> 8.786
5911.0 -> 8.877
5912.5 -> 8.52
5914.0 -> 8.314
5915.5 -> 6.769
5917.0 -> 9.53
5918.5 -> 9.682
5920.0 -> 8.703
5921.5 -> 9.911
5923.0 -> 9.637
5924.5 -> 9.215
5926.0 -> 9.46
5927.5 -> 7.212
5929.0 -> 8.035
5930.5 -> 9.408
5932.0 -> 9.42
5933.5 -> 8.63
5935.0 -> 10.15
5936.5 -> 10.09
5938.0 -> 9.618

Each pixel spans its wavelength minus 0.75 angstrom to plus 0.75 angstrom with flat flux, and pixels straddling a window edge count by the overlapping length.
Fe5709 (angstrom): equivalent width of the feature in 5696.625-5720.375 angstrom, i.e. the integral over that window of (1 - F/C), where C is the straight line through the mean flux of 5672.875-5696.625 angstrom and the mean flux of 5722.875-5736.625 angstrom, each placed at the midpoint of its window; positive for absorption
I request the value 3.2 angstrom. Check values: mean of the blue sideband 9.64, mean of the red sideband 10.3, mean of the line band 8.64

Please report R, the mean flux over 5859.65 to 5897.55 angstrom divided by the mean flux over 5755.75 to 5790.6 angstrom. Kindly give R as 0.9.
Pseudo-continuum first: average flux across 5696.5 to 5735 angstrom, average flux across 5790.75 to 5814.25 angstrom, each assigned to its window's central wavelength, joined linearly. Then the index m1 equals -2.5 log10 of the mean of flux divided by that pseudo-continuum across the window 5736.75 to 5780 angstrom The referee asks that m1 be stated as -0.08 mag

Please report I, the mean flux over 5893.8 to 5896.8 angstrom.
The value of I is 5.9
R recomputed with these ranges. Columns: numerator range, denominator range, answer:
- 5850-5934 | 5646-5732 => 0.95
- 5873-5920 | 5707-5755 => 0.88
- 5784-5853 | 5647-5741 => 0.97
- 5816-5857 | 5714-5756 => 0.94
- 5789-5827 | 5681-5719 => 0.99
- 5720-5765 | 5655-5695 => 1.08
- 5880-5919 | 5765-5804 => 0.91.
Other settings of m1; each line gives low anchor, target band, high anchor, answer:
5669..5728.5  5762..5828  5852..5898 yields -0.03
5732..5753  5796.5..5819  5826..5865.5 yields 0.10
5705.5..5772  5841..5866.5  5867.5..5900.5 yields -0.08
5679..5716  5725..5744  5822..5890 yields -0.12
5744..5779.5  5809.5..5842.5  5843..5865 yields 0.04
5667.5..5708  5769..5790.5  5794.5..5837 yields -0.05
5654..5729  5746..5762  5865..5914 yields -0.08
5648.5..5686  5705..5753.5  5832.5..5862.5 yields -0.06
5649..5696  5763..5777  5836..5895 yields -0.11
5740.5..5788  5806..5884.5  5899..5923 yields 0.03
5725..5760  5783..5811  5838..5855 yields 0.09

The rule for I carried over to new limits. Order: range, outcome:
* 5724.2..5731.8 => 10.5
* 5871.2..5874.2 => 9.2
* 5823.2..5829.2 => 8.01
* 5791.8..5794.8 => 10.5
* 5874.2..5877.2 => 9.6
